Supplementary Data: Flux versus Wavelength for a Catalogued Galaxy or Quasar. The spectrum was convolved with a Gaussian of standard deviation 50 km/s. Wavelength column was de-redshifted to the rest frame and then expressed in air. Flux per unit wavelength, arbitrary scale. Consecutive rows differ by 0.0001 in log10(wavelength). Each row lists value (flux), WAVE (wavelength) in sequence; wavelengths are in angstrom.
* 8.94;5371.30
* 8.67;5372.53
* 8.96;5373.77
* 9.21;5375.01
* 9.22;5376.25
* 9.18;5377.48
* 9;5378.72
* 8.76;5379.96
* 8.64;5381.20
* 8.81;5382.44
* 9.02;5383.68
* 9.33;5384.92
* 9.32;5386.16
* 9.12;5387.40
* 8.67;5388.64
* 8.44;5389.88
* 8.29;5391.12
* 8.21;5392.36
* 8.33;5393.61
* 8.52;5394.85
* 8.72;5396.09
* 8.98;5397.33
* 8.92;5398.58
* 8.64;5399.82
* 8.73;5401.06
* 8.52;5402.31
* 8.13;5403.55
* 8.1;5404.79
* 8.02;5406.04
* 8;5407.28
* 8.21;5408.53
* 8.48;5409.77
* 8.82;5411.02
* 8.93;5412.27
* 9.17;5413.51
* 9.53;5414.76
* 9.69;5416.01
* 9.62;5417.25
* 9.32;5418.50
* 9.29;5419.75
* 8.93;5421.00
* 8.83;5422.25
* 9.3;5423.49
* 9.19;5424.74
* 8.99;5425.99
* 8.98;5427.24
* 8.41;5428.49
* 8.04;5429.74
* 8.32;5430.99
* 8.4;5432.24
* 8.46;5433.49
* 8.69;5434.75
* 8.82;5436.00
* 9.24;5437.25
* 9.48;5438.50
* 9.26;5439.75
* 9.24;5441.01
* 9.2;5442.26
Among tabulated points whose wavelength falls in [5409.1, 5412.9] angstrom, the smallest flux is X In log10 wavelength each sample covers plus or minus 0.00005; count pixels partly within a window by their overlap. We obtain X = 8.48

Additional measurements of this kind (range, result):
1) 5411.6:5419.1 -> 8.93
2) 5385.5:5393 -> 8.21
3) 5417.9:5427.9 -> 8.83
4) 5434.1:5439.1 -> 8.69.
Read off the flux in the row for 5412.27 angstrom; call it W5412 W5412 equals 8.93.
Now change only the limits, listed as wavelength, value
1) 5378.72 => 9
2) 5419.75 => 9.29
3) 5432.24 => 8.4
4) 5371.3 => 8.94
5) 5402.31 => 8.52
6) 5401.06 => 8.73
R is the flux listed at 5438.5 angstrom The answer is 9.48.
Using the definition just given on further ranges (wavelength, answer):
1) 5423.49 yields 9.3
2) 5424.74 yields 9.19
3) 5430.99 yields 8.32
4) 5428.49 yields 8.41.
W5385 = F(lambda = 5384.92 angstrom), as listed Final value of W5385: 9.33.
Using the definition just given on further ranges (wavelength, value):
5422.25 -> 8.83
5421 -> 8.93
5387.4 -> 9.12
